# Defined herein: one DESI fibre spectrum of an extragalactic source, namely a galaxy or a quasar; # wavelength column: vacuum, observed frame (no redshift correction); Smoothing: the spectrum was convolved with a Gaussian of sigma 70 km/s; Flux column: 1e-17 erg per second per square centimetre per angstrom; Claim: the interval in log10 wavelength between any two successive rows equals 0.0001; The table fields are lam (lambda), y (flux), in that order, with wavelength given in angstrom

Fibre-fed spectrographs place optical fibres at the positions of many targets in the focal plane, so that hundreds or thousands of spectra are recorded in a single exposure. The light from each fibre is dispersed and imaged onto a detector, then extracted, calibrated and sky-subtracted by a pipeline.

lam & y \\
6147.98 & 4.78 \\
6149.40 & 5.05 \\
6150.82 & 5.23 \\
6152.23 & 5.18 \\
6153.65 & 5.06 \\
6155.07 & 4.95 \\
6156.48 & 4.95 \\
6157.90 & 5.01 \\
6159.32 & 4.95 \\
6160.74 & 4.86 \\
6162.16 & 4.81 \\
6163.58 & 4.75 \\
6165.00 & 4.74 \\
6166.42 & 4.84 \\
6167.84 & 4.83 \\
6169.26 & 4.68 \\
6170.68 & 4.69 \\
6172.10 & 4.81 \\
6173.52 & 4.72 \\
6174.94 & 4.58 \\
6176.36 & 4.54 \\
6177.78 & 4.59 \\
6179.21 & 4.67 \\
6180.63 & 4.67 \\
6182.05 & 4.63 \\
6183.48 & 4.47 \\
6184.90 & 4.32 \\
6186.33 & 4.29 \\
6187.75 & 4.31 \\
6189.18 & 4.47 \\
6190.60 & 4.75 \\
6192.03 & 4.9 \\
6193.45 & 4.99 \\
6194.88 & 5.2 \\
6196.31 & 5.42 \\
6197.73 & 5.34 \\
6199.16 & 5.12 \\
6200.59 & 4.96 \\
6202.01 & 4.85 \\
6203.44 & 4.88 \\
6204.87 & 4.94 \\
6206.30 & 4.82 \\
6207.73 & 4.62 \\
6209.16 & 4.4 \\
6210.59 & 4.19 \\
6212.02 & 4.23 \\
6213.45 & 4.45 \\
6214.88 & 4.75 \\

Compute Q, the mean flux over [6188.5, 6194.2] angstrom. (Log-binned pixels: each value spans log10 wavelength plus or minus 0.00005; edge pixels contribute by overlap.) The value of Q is 4.78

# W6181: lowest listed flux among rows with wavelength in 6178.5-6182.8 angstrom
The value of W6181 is 4.63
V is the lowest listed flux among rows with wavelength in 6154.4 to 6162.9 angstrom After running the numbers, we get 4.81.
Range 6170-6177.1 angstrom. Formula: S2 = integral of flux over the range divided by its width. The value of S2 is 4.67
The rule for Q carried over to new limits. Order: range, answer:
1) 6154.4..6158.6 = 4.98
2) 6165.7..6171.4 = 4.76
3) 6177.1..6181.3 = 4.64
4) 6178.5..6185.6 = 4.55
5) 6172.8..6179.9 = 4.62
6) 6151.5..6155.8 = 5.07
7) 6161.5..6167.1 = 4.78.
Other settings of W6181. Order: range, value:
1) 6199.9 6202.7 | 4.85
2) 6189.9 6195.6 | 4.75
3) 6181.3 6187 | 4.29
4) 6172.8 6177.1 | 4.54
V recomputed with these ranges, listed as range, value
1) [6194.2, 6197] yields 5.2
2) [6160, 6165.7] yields 4.74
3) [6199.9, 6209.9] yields 4.4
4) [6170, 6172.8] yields 4.69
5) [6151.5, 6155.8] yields 4.95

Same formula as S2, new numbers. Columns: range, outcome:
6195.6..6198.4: 5.39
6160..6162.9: 4.83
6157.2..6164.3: 4.87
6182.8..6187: 4.36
